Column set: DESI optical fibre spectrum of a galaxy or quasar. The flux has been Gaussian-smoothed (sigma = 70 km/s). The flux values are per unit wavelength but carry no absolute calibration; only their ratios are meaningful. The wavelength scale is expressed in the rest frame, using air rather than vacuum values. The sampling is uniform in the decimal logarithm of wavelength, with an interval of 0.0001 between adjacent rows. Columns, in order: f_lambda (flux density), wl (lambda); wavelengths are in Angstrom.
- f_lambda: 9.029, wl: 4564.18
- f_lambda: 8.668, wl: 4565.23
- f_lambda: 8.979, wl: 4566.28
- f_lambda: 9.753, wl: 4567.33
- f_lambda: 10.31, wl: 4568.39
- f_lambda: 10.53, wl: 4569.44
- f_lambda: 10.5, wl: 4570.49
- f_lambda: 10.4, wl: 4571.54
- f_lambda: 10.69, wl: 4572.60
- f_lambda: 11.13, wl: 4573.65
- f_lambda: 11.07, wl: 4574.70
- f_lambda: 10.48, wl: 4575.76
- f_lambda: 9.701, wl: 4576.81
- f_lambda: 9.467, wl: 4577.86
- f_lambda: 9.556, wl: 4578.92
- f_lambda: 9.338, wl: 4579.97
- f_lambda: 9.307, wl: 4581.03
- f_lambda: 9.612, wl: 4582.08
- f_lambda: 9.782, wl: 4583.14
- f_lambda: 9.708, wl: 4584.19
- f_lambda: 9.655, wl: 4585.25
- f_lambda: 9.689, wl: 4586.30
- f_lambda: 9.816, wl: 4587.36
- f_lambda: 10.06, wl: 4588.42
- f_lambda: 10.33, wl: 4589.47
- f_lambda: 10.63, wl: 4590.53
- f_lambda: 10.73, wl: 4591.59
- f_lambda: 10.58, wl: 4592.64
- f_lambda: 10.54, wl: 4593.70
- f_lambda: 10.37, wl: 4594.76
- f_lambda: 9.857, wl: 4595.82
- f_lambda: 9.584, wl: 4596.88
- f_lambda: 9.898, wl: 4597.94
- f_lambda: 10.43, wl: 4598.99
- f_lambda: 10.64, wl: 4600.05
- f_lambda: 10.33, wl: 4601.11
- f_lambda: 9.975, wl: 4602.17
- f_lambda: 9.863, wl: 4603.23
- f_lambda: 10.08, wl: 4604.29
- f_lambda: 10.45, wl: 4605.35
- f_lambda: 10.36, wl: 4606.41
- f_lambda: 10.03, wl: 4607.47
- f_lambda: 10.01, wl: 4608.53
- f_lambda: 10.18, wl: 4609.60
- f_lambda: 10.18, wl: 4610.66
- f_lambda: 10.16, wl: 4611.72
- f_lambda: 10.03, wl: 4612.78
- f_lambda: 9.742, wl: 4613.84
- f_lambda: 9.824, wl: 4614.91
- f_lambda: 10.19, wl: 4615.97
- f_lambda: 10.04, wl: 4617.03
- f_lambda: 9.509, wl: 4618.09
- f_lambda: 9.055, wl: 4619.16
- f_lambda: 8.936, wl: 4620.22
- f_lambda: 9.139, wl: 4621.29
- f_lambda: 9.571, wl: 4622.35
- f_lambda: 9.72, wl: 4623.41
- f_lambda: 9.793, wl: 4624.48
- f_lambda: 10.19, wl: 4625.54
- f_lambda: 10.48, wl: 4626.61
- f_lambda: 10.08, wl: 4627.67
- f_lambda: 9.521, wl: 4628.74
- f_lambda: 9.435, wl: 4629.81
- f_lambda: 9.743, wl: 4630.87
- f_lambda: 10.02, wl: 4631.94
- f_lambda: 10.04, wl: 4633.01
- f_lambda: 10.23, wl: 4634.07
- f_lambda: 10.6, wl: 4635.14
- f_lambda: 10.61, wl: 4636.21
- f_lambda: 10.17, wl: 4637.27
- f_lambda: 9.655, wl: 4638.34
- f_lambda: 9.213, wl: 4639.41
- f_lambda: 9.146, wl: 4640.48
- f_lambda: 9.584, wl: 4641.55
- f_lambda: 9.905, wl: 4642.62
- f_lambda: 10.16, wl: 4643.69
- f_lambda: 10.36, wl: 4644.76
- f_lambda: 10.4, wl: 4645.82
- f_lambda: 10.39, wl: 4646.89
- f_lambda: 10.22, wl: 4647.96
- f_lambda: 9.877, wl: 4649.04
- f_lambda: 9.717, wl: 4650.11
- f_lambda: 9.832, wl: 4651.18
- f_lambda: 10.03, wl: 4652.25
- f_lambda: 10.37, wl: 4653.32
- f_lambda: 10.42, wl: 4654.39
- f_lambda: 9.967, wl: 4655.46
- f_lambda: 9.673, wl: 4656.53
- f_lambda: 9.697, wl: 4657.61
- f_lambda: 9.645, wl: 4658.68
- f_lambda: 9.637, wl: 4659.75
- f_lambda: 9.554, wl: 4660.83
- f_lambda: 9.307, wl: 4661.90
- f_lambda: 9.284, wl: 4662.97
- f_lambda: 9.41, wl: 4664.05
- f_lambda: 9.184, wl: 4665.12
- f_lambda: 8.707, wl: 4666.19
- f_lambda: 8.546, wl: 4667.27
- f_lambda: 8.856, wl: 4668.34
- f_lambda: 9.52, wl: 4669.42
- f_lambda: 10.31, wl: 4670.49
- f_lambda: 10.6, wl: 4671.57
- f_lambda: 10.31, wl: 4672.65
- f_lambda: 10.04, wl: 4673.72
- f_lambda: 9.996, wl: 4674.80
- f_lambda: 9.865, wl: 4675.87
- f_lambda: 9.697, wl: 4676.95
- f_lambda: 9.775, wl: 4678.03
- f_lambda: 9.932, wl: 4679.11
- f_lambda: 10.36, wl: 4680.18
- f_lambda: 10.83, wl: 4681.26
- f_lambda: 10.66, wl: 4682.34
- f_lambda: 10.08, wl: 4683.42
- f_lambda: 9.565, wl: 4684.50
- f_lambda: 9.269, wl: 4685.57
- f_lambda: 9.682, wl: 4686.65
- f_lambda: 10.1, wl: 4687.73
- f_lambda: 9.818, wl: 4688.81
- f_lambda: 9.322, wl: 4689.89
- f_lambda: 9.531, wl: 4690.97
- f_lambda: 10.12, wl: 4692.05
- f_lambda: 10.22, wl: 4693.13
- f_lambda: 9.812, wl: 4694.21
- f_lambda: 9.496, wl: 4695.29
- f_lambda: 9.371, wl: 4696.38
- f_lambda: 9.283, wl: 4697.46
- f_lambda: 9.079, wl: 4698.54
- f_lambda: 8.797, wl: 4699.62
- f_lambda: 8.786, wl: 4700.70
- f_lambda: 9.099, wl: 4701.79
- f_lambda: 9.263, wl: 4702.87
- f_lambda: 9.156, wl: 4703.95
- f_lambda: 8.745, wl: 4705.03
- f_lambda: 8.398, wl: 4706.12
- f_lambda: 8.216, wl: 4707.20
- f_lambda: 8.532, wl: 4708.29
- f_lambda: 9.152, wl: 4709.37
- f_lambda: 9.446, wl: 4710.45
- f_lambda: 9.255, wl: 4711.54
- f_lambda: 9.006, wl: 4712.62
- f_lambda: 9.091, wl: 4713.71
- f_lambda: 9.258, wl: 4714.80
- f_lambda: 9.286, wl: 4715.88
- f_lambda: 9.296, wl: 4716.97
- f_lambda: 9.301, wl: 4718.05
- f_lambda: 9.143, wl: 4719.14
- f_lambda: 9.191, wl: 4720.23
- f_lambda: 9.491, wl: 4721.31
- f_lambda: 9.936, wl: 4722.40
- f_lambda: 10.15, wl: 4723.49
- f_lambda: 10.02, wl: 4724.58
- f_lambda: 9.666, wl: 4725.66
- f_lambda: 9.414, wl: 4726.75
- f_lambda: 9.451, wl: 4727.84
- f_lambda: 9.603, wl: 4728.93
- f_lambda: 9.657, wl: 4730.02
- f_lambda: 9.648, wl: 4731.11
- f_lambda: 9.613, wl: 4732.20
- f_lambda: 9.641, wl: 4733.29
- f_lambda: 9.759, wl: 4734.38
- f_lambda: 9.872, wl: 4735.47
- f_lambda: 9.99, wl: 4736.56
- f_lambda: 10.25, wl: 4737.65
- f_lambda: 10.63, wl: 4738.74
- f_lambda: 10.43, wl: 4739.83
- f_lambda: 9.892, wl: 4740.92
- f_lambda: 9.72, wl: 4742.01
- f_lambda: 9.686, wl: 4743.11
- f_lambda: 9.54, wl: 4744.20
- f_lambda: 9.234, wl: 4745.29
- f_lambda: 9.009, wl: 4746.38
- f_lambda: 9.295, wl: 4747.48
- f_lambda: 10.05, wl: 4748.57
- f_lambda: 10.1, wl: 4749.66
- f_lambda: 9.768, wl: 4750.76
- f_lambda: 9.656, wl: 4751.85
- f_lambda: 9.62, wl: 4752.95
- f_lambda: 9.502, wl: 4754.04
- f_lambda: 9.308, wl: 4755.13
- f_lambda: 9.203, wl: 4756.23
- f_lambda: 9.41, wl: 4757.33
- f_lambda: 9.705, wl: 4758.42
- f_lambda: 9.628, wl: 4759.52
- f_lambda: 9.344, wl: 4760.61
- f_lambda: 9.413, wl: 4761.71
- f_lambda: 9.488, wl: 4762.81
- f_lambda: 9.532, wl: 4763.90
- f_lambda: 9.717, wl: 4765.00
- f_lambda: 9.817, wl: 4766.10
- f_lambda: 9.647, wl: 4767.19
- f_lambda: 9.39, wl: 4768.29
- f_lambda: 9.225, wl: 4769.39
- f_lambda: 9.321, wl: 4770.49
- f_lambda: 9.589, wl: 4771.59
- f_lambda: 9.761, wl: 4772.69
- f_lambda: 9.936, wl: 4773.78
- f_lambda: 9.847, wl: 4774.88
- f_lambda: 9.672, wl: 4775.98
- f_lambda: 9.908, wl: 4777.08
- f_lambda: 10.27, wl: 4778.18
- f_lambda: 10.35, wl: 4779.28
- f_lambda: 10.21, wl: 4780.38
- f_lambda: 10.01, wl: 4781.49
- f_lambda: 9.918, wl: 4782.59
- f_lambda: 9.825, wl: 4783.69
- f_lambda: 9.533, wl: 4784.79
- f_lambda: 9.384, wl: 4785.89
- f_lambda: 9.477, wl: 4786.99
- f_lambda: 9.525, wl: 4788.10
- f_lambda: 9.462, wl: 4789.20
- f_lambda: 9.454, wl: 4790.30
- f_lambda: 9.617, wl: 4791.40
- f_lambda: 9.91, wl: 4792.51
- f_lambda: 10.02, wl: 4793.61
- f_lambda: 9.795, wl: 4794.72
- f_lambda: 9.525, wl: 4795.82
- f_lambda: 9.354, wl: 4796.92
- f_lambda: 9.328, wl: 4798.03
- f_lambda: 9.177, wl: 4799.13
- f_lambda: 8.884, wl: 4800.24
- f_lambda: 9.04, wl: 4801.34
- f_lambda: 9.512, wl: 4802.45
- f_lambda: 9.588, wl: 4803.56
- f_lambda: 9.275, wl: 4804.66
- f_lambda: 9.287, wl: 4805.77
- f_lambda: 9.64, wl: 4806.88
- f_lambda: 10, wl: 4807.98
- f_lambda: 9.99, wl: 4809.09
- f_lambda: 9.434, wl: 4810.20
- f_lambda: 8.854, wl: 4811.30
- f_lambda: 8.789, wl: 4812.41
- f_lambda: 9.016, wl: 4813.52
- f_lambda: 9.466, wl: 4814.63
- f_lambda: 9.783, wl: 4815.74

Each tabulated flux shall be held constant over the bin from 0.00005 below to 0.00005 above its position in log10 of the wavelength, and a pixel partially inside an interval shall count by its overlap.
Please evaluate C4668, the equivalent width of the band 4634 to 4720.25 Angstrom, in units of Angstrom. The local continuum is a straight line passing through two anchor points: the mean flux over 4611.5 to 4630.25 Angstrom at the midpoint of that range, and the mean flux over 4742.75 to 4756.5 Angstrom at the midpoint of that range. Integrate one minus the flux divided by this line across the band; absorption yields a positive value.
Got 0.3 Angstrom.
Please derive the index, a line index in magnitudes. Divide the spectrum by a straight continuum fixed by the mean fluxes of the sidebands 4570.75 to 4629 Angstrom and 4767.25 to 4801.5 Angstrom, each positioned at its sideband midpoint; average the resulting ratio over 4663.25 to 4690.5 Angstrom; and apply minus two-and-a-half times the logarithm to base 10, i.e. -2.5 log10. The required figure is 0.01 mag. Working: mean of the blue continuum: 10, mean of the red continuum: 9.64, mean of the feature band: 9.77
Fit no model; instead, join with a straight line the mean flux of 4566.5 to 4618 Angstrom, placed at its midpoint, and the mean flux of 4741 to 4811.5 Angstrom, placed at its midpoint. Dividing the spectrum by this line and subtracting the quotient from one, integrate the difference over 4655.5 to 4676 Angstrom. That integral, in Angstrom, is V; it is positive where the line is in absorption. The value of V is 0.64 Angstrom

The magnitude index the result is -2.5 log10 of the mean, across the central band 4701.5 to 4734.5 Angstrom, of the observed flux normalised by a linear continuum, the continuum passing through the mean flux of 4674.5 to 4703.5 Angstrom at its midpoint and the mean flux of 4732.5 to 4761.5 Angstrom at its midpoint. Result 0.043 mag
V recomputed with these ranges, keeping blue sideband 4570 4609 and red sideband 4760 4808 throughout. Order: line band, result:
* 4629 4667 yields 0.6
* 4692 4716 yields 1.7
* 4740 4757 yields 0.2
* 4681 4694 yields -0.1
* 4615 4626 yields 0.5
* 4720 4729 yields 0.1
